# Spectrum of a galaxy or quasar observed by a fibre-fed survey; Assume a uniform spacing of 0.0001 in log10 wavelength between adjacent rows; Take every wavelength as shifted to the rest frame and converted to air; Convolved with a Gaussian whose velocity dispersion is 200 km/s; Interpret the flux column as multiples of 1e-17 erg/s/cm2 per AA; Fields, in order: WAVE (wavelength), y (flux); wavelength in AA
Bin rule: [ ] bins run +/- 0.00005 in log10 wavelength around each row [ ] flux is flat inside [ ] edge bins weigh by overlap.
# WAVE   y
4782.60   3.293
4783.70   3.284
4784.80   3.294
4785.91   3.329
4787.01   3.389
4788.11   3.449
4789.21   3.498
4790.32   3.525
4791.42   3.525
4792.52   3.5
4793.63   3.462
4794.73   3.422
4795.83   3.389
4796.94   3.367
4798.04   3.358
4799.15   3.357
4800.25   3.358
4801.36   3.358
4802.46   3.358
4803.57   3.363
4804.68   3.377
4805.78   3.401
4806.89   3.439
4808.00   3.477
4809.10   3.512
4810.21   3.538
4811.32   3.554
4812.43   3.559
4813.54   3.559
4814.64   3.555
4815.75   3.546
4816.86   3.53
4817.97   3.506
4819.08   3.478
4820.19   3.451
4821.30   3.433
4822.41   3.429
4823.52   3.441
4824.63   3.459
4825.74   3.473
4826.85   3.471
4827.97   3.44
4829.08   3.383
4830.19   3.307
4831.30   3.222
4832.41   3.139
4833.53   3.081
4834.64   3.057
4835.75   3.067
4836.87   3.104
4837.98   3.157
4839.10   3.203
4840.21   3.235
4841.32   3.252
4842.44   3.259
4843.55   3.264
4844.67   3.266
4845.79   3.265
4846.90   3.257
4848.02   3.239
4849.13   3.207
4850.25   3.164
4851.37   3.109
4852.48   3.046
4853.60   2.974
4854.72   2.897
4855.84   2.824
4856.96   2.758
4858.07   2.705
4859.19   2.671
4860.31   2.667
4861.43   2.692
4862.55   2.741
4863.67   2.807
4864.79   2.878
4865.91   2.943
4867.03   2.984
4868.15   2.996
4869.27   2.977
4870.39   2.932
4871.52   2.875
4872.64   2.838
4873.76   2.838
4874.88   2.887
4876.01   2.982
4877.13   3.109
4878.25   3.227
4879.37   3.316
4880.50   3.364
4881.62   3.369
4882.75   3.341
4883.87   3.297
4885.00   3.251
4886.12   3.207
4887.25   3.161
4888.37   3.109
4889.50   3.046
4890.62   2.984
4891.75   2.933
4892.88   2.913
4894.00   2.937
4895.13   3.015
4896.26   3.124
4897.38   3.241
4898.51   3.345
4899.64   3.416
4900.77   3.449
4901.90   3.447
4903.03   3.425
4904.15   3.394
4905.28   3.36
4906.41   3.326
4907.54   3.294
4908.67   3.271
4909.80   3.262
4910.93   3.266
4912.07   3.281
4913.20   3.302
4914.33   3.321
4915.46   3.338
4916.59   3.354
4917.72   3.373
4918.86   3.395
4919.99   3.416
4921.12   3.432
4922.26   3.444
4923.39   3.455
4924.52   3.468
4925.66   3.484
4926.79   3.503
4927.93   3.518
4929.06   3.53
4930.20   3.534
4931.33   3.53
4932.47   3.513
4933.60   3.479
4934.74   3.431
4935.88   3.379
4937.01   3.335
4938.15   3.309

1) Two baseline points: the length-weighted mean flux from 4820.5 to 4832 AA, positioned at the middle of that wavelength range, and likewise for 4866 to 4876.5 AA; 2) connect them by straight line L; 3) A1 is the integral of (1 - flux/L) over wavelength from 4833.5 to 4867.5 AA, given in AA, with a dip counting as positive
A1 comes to 1.32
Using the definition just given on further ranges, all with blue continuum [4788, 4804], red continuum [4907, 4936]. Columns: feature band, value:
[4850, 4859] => 1.31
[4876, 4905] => 1.67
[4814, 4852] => 1.20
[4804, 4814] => -0.21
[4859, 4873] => 2.30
